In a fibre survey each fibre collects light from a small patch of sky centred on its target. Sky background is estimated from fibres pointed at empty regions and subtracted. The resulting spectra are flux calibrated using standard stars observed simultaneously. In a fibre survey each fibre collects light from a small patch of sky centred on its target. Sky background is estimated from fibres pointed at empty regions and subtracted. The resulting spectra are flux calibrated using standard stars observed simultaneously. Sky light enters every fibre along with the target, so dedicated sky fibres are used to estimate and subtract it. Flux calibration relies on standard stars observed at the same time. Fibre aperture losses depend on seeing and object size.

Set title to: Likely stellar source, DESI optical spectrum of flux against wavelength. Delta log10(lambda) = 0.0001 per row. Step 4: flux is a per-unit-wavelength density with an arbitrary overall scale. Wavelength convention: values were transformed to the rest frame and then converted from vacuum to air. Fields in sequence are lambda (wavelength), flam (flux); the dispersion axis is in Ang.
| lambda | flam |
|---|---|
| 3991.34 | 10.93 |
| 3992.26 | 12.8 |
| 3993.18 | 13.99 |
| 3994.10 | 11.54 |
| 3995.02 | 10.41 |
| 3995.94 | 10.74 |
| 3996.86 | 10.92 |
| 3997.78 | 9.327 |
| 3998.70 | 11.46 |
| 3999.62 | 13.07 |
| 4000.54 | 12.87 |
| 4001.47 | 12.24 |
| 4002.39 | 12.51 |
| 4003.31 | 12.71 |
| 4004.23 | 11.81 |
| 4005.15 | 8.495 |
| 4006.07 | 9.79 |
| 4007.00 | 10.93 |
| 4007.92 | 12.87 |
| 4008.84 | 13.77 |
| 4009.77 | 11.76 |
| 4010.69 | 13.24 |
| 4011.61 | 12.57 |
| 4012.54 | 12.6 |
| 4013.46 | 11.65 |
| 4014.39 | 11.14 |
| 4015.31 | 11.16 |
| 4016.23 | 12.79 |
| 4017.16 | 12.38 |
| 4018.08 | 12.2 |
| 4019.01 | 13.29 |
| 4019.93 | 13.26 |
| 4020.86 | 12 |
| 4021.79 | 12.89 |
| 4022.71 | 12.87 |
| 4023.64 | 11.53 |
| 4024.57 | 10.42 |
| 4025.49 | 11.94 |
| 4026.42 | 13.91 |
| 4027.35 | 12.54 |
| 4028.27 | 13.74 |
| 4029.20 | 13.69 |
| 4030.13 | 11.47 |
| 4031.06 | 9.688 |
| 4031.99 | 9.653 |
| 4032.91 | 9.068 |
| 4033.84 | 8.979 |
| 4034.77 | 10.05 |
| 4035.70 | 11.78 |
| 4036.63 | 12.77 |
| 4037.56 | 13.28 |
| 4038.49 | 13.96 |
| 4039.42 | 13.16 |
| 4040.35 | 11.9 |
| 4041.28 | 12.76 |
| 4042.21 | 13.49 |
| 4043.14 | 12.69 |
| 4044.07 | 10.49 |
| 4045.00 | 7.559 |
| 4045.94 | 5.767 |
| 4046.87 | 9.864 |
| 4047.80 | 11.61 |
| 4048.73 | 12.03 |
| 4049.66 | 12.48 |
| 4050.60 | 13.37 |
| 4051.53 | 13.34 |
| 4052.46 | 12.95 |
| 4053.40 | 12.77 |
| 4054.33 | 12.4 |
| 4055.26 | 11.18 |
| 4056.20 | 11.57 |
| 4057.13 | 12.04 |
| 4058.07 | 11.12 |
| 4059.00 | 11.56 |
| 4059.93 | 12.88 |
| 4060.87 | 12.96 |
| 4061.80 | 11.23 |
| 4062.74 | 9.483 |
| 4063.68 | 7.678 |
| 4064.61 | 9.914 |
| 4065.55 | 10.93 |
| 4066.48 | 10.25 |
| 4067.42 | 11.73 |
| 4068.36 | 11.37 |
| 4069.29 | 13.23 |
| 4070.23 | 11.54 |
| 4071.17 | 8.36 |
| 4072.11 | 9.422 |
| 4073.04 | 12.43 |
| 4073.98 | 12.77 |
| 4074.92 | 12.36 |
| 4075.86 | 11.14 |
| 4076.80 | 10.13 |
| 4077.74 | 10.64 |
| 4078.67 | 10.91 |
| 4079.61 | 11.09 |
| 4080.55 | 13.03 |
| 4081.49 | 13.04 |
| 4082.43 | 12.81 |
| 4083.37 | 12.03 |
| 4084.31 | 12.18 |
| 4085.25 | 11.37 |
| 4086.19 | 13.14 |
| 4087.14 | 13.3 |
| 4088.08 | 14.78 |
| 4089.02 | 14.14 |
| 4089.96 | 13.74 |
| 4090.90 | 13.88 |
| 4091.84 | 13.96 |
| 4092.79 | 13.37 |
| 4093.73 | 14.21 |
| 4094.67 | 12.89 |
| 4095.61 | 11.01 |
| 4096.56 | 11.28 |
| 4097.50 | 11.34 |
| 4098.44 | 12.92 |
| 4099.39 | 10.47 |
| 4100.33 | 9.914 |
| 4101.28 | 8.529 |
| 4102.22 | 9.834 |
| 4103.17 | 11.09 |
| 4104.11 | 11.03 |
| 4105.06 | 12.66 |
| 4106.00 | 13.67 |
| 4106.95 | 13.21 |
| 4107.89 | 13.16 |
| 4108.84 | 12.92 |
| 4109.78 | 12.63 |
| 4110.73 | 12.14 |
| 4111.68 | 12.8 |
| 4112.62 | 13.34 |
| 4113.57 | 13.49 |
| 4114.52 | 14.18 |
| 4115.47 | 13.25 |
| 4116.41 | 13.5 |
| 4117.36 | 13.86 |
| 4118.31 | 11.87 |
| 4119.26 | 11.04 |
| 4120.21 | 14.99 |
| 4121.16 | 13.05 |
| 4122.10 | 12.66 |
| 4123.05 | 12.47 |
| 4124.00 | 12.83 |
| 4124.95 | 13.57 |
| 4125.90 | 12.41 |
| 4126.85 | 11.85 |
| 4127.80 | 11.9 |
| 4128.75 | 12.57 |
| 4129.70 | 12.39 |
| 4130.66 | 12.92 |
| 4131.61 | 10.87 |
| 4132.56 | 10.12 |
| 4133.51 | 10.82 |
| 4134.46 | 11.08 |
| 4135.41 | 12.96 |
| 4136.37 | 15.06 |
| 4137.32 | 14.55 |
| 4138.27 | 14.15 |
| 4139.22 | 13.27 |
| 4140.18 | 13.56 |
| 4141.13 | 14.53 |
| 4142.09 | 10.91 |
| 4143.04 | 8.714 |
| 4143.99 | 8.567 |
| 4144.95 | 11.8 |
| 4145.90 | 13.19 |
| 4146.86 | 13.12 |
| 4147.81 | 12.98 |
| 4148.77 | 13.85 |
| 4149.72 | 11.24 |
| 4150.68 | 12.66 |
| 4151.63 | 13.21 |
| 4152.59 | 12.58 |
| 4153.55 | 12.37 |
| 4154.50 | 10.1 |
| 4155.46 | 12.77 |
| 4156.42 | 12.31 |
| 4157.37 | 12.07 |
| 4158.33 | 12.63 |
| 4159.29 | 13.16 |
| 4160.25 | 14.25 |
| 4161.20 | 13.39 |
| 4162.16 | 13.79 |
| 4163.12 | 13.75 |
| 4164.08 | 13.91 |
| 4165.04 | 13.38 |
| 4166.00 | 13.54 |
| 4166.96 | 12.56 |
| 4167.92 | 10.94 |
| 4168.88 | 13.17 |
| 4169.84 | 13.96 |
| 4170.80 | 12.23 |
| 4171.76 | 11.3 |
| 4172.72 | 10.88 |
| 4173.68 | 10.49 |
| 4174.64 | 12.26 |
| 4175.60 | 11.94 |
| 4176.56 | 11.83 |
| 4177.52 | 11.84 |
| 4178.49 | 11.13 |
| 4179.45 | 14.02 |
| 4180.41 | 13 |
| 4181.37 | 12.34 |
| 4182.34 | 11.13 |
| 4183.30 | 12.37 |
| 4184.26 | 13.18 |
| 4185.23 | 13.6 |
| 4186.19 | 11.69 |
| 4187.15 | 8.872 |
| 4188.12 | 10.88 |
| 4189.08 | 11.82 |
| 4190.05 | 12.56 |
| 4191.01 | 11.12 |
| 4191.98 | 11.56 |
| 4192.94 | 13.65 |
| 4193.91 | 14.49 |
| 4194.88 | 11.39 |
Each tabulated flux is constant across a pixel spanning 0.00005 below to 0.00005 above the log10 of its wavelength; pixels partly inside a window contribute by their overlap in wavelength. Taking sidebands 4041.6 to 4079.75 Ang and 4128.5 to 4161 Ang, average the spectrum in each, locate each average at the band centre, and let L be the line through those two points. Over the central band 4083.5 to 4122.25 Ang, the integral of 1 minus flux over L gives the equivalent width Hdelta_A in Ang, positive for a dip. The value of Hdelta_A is -2.5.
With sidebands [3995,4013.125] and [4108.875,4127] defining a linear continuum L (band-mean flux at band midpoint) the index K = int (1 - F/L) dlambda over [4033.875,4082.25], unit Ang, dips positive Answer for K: 3.27 Ang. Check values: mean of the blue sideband 11.7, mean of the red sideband 13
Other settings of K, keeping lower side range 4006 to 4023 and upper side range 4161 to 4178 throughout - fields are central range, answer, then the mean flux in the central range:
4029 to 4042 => 0.80 Ang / 11.6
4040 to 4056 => 1.03 Ang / 11.6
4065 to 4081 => 1.47 Ang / 11.2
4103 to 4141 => -1.03 Ang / 12.8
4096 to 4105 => 1.17 Ang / 10.8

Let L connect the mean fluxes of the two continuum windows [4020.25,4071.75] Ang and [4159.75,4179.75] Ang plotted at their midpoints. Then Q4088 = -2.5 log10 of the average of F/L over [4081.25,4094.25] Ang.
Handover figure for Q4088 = -0.12 mag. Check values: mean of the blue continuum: 11.5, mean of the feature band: 13.3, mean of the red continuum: 12.6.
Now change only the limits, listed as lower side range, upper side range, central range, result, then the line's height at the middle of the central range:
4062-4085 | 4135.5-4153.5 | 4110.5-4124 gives -0.083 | 12.1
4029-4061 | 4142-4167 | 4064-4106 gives 0.008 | 11.9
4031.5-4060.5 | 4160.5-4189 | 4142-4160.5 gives 0.006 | 12.2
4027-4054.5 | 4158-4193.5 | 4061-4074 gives 0.102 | 11.8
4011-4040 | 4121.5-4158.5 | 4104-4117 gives -0.068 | 12.3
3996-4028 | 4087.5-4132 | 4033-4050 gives 0.081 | 12.2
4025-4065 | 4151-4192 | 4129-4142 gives -0.053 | 12.1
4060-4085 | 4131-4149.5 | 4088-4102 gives -0.064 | 11.6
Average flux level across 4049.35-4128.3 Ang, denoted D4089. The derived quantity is 12.1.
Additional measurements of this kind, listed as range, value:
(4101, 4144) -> 12.5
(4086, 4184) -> 12.5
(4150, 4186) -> 12.5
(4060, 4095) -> 11.9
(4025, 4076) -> 11.5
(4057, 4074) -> 11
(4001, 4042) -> 12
